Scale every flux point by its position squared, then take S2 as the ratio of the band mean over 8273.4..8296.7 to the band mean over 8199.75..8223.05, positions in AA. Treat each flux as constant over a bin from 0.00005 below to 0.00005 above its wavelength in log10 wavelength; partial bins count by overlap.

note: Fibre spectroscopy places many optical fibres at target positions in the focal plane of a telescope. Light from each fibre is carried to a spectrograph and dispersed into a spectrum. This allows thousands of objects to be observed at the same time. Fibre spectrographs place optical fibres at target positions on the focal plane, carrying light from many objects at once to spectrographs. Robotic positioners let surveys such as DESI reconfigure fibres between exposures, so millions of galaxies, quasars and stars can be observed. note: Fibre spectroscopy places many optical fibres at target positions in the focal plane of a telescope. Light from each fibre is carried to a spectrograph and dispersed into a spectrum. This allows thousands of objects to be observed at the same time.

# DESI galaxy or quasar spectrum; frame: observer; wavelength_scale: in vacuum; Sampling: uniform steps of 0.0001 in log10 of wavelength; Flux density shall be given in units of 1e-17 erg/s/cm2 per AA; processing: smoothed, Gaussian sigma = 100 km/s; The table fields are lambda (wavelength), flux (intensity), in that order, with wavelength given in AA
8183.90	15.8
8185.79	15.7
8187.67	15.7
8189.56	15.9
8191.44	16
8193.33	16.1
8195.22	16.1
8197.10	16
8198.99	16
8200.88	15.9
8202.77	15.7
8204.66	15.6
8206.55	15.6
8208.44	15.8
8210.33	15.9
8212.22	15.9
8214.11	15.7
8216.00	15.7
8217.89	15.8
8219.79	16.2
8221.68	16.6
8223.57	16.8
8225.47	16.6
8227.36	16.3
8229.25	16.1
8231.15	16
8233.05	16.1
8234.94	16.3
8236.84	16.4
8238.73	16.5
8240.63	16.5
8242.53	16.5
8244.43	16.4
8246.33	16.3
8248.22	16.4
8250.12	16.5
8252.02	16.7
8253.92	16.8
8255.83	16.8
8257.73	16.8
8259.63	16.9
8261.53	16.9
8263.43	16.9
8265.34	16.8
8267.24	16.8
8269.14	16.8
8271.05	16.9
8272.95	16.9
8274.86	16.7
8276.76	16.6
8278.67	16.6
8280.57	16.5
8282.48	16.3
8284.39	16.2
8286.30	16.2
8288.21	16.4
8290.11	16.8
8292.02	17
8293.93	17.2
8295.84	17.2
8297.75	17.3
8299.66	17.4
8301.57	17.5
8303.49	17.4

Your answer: 1.1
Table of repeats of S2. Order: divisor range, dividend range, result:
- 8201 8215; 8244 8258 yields 1.06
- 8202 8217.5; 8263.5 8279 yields 1.08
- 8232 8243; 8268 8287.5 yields 1.02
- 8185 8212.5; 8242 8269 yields 1.07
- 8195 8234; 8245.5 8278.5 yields 1.06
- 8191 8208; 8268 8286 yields 1.07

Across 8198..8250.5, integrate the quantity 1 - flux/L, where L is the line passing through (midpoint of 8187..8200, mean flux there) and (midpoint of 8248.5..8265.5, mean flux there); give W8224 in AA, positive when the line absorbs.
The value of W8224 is 0.7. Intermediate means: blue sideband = 16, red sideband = 16.8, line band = 16.1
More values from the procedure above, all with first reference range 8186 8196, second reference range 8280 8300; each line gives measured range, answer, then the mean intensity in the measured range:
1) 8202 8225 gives 0.2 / 16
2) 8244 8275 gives -0.4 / 16.7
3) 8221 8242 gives -0.1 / 16.4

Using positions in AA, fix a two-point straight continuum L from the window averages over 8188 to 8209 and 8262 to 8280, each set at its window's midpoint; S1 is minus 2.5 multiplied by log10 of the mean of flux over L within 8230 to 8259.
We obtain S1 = 0.00 mag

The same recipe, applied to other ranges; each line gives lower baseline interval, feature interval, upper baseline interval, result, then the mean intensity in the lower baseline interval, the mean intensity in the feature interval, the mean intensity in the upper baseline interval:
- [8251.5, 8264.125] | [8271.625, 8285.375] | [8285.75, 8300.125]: 0.023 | 16.8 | 16.6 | 17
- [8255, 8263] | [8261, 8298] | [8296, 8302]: 0.025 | 16.9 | 16.7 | 17.4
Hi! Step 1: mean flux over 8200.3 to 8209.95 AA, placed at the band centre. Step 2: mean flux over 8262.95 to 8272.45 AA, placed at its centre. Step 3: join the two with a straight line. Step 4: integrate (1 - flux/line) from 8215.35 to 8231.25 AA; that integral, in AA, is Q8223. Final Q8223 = -0.2 AA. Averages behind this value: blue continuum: 15.7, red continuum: 16.8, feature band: 16.3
